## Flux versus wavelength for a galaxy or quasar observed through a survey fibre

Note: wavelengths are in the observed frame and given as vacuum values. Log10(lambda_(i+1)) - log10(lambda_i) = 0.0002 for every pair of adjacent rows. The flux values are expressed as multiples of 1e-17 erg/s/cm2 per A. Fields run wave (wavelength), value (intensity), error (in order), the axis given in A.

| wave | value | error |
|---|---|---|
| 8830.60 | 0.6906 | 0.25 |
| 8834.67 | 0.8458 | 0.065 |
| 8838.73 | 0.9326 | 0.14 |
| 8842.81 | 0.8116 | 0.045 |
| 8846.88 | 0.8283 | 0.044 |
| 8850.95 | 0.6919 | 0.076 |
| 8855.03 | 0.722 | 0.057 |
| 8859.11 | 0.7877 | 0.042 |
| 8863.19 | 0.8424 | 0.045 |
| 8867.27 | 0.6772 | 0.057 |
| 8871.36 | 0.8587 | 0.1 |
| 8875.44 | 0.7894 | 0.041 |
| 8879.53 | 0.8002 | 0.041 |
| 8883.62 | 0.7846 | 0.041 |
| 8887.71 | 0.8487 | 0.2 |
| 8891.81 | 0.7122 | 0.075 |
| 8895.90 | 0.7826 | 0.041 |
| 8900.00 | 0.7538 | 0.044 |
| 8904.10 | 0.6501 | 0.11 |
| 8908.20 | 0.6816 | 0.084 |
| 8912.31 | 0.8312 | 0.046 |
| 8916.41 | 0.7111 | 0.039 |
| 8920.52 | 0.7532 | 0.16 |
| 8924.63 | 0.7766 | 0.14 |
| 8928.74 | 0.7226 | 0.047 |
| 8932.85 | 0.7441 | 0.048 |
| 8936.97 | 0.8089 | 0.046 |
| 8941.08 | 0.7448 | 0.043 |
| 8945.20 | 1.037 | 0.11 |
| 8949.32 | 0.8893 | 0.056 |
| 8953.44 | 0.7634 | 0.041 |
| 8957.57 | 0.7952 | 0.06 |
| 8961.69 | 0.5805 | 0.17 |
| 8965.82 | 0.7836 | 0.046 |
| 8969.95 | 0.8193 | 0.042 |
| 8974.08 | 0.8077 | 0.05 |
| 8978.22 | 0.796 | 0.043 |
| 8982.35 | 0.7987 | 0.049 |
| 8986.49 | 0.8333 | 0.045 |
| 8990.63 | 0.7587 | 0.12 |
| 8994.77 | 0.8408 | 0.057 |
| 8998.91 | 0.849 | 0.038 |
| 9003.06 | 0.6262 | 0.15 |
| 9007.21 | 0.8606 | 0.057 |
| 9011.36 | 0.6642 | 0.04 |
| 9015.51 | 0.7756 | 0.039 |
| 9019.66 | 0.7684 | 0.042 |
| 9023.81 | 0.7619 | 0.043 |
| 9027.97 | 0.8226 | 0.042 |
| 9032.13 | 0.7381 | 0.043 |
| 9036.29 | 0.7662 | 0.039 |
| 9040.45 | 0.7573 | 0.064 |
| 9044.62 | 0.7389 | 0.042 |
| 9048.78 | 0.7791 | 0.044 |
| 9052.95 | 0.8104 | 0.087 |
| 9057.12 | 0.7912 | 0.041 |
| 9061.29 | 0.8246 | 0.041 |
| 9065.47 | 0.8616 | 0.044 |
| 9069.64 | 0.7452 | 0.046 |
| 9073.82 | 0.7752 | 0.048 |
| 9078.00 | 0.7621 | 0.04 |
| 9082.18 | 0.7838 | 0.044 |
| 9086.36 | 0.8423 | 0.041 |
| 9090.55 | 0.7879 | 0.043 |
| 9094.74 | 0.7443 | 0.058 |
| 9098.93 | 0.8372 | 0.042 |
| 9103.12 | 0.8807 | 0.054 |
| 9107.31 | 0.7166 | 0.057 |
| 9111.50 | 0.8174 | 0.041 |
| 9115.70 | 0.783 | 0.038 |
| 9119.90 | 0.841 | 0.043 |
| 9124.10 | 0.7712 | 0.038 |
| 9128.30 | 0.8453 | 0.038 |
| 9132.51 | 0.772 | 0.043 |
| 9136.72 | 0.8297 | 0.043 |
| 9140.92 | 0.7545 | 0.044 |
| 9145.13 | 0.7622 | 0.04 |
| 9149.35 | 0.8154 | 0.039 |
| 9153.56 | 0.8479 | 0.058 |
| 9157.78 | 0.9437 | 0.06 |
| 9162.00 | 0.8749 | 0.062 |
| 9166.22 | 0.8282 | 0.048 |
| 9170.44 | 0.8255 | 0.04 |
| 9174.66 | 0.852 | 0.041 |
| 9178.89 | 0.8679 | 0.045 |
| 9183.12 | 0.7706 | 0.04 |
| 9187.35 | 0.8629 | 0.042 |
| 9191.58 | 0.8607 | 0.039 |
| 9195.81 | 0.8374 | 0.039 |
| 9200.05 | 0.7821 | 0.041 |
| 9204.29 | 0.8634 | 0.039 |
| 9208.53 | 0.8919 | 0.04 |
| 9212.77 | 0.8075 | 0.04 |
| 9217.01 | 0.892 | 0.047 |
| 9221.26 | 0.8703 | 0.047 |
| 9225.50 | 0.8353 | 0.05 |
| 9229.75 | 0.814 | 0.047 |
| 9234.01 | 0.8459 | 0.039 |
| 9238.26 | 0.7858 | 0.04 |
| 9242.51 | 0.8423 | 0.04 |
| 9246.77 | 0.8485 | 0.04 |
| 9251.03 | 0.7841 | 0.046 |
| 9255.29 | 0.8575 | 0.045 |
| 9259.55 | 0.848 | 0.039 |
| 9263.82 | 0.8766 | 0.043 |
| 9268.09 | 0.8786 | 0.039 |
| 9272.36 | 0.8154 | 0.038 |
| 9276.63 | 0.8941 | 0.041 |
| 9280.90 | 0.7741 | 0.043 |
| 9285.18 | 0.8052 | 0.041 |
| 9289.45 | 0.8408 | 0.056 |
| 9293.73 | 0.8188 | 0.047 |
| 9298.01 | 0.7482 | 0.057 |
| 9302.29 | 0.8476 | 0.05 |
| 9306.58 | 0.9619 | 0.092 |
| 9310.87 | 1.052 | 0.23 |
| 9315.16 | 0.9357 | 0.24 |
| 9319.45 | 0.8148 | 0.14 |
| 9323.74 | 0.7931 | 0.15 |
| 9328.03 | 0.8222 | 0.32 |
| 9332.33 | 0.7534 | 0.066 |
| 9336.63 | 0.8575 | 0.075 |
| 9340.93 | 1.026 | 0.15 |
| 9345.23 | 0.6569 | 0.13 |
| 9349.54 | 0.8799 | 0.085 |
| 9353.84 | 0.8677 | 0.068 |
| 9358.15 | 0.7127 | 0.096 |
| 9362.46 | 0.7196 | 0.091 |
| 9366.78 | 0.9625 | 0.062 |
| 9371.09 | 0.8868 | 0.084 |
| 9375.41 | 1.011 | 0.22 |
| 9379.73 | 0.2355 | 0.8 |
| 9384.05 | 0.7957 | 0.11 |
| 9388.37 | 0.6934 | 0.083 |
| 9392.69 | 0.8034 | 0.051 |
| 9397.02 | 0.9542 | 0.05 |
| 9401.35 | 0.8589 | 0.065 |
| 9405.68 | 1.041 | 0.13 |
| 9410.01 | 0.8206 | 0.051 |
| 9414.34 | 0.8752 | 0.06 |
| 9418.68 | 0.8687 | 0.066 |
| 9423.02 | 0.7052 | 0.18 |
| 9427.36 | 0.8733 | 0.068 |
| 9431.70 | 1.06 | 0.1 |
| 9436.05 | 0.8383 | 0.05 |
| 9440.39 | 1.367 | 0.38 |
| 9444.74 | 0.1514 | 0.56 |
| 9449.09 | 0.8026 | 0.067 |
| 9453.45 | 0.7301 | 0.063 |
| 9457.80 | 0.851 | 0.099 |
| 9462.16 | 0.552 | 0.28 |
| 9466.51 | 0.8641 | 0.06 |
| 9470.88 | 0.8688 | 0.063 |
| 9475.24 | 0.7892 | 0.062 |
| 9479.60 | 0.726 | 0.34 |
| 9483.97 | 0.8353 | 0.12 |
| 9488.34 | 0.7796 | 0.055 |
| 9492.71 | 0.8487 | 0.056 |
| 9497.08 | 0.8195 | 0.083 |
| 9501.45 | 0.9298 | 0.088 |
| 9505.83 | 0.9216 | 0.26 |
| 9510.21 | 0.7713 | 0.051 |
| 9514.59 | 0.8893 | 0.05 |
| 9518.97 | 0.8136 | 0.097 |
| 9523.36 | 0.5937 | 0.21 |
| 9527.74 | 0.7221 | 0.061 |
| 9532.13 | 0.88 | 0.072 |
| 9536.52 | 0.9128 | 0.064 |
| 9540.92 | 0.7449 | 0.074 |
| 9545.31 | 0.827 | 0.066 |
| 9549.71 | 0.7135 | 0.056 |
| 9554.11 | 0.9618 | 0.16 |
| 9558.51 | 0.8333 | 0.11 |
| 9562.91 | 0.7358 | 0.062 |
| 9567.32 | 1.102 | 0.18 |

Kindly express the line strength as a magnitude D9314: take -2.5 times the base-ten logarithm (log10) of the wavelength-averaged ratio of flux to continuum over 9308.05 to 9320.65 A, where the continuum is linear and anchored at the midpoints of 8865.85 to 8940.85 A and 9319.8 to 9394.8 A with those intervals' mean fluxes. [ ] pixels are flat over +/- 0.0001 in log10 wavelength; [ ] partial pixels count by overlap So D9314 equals -0.19 mag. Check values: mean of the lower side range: 0.761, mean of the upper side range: 0.793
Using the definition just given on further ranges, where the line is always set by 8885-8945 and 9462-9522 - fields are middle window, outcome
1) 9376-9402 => 0.109 mag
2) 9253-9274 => -0.077 mag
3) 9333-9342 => -0.122 mag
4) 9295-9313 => -0.124 mag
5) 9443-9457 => 0.330 mag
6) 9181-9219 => -0.067 mag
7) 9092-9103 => -0.037 mag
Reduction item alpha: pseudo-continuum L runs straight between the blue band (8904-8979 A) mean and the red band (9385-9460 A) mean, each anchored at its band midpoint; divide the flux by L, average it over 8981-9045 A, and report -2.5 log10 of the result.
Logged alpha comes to 0.02 mag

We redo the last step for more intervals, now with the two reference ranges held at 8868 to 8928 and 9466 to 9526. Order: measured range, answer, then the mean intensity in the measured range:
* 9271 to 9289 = -0.04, 0.825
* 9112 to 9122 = -0.04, 0.813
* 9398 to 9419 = -0.12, 0.899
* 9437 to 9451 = 0.04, 0.779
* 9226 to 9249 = -0.05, 0.828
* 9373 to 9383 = 0.24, 0.649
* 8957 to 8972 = 0.04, 0.74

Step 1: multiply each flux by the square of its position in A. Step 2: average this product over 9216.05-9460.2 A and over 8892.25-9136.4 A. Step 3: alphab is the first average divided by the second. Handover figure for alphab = 1.14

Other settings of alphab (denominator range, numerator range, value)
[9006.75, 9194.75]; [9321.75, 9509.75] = 1.09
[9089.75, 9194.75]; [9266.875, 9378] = 1.08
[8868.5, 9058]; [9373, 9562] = 1.17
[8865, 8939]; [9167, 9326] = 1.20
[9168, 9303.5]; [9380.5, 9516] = 1.03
